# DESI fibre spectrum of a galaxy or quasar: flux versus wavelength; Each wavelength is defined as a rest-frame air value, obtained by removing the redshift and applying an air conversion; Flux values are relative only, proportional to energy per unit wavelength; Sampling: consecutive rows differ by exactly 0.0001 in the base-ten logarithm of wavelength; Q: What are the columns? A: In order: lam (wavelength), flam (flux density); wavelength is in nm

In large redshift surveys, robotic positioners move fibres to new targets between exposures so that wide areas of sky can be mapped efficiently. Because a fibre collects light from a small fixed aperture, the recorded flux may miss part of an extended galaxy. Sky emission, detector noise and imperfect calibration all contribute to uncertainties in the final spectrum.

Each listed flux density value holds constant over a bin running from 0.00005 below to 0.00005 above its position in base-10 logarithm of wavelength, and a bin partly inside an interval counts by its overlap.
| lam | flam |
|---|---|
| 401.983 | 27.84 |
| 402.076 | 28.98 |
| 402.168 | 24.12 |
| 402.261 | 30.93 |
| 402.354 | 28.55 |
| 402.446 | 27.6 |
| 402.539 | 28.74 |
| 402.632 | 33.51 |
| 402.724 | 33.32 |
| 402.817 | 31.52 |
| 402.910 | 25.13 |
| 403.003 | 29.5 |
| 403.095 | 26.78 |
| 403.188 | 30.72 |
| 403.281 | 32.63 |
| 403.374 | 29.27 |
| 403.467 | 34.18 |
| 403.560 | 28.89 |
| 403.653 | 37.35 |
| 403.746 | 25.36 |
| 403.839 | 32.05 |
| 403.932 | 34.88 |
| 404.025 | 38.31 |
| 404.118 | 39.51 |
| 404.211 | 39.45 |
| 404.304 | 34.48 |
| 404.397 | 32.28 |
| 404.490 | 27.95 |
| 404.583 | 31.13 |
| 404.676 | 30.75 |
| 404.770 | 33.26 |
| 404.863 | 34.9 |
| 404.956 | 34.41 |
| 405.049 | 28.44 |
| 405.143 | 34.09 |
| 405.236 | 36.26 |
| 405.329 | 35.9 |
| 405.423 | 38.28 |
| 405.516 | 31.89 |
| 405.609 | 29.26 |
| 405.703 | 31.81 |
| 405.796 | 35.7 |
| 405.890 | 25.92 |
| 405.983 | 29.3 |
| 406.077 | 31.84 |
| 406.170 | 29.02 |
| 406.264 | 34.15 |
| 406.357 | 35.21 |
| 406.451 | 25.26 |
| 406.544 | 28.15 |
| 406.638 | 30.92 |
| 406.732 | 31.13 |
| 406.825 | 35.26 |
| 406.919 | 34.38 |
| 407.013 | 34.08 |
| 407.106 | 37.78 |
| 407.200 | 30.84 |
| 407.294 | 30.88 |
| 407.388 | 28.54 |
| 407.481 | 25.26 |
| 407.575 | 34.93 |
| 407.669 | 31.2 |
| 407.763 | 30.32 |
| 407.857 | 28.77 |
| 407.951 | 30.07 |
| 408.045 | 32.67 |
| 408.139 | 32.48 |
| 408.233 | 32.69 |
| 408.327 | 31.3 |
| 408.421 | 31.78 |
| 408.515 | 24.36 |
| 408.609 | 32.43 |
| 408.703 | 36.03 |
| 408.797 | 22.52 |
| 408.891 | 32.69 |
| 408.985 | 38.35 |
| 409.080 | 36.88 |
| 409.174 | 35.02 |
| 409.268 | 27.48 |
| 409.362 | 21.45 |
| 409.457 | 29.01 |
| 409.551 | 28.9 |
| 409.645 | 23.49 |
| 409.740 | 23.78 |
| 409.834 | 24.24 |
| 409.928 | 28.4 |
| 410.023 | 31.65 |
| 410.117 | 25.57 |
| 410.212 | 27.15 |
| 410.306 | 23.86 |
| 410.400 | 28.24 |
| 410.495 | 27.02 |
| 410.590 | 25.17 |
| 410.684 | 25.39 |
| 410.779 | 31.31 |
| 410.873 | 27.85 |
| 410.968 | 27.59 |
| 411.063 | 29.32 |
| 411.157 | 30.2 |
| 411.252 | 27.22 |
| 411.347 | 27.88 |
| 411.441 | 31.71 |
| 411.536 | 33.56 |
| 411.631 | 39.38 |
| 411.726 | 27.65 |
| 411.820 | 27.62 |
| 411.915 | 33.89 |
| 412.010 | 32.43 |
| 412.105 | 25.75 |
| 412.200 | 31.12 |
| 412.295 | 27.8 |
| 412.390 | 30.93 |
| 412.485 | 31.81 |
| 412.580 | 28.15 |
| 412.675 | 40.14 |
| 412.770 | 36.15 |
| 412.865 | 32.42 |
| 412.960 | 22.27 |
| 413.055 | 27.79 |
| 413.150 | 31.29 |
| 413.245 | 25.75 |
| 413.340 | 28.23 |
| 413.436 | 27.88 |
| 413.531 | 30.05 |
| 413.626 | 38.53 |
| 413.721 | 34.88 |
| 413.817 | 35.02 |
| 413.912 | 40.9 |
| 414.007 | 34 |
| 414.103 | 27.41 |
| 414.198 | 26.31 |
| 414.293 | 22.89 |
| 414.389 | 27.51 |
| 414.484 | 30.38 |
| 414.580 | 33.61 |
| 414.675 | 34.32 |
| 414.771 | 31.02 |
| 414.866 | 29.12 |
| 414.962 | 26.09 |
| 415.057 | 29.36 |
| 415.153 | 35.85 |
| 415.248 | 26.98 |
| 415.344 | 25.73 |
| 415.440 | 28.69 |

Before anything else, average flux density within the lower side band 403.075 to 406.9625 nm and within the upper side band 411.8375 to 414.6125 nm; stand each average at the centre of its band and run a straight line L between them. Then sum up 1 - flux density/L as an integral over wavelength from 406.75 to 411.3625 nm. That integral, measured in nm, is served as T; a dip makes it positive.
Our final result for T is 0.287 nm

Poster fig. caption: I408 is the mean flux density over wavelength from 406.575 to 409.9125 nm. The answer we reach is 30.6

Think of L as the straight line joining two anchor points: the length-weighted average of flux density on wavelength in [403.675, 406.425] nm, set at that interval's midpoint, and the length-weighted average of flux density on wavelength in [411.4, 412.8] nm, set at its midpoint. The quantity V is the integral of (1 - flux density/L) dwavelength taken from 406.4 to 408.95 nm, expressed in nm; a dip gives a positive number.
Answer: 0.12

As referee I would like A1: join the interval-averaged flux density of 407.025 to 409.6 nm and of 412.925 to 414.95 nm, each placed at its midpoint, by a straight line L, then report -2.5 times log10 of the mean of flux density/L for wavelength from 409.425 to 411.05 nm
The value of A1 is 0.141 mag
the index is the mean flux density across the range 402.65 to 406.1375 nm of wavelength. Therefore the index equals 32.3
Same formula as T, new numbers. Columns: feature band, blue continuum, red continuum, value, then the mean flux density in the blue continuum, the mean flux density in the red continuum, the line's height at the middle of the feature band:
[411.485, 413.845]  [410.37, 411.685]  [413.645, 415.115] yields -0.078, 29.4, 31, 30.2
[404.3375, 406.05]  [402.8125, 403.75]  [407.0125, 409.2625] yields -0.085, 30.3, 31.6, 30.8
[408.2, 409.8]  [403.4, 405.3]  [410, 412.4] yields 0.034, 33.4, 29.1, 30.5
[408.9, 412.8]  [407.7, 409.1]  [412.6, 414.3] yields 0.233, 31.4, 31.4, 31.4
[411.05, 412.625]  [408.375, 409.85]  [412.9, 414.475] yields -0.032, 29.4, 30.1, 29.8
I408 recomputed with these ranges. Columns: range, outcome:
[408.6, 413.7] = 29.6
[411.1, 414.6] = 30.8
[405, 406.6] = 31.8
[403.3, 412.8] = 31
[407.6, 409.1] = 31.5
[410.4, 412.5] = 29.6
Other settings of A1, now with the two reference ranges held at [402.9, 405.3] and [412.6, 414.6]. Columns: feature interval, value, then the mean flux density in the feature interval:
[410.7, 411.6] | 0.063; 29.6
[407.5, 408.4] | 0.018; 31.4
